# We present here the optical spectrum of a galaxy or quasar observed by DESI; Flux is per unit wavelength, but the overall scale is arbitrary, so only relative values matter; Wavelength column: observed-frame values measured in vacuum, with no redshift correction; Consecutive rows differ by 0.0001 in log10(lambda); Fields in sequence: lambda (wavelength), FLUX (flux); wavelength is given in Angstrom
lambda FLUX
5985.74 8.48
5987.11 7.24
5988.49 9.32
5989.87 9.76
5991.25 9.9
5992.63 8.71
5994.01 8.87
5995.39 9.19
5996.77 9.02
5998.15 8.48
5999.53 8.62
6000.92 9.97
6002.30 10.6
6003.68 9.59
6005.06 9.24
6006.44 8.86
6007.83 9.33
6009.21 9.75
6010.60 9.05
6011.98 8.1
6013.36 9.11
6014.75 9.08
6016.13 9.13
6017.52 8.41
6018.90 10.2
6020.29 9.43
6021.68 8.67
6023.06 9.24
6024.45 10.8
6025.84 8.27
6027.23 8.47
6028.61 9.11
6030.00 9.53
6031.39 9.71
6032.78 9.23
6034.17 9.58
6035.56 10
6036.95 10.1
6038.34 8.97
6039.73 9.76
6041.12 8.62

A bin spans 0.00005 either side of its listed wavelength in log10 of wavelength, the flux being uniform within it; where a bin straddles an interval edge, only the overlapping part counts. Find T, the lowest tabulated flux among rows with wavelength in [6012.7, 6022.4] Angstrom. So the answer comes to 8.41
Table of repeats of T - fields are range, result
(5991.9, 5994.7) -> 8.71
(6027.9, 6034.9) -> 9.11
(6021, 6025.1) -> 8.67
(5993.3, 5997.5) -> 8.87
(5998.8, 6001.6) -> 8.62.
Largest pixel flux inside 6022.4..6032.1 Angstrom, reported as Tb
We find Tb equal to 10.8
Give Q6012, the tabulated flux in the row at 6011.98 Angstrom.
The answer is 8.1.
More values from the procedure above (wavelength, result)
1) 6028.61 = 9.11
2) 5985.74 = 8.48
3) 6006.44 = 8.86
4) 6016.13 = 9.13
